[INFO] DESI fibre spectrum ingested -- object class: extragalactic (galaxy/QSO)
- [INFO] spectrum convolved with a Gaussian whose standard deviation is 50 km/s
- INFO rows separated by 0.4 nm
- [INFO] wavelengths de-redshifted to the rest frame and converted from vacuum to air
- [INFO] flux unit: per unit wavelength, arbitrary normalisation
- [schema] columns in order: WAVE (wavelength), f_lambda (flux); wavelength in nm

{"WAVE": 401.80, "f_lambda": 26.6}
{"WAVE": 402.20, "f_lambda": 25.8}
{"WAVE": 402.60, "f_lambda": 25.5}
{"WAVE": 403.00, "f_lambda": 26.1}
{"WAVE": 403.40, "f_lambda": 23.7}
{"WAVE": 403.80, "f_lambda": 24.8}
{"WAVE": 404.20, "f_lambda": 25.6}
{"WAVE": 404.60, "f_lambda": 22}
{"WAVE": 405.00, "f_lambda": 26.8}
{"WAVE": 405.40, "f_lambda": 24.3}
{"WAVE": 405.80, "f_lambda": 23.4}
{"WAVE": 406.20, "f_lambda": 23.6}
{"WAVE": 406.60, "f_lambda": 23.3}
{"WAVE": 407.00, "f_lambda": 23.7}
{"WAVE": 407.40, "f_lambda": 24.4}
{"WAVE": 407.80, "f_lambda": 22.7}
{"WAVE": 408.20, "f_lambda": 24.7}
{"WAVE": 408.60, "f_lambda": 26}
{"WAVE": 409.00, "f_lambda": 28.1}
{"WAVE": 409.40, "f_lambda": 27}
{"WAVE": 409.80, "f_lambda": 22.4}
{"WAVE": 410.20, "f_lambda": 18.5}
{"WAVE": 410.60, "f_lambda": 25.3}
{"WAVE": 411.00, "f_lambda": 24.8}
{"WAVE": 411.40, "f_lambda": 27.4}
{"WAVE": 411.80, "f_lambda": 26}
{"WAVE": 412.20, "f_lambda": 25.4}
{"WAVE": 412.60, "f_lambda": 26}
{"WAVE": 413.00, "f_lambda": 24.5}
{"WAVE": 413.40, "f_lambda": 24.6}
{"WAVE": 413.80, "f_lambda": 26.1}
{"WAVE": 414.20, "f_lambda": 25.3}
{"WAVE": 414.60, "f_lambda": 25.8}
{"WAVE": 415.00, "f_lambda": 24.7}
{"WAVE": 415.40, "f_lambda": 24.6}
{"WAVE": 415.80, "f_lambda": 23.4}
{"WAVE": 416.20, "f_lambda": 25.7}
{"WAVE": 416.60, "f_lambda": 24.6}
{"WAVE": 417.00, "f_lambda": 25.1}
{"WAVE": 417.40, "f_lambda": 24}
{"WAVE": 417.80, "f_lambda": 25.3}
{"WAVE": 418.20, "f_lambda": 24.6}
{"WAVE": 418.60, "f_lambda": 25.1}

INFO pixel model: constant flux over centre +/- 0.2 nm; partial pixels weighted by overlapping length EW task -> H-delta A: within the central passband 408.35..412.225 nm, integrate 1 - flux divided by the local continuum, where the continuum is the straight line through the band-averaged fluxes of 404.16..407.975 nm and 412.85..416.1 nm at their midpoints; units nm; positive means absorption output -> -0.104 nm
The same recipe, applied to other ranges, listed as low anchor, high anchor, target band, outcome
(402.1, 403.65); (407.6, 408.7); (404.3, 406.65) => 0.07 nm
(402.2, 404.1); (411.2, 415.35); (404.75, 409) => 0.14 nm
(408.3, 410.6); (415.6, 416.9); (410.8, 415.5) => -0.17 nm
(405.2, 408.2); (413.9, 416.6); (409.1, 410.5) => 0.05 nm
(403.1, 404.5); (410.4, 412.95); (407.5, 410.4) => 0.13 nm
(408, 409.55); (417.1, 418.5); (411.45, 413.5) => 0.02 nm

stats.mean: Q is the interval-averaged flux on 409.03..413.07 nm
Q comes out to 24.9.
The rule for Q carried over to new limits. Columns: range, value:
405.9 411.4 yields 24.3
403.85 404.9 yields 24.2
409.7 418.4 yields 24.8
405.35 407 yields 23.6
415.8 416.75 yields 24.8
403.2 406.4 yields 24.3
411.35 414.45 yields 25.6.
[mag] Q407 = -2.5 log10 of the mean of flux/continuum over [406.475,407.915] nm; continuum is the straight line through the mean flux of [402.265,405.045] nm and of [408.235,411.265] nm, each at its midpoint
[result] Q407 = 0.05 mag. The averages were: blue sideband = 24.9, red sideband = 24.7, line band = 23.6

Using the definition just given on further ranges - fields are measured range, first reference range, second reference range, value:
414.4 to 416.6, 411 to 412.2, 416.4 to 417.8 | 0.01 mag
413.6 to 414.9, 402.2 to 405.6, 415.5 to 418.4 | -0.04 mag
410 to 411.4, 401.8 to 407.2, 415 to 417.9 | 0.05 mag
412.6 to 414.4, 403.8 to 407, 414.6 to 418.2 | -0.03 mag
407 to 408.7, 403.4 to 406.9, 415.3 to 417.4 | 0.00 mag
